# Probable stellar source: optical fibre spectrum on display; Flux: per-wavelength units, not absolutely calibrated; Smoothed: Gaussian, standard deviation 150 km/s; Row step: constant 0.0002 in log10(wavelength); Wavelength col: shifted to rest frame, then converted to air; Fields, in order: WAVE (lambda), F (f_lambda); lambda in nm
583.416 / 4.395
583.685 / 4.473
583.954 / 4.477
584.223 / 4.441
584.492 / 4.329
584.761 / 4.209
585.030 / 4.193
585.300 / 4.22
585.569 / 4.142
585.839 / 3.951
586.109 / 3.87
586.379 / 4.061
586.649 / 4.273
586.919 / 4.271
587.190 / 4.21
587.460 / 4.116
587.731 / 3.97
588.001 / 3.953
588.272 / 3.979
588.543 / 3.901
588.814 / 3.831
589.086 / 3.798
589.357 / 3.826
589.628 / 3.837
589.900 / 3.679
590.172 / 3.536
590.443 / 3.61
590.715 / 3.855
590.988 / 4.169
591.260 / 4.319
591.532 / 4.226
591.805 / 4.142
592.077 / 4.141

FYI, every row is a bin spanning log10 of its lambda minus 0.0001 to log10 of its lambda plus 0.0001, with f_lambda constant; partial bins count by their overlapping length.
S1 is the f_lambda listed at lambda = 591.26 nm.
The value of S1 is 4.319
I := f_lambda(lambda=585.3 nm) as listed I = 4.22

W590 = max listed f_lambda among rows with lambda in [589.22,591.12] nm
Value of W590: 4.169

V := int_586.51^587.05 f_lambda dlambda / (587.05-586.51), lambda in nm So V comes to 4.27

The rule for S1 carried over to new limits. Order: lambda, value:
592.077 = 4.141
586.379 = 4.061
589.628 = 3.837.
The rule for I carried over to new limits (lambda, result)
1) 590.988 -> 4.169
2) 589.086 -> 3.798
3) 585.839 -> 3.951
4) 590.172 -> 3.536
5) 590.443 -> 3.61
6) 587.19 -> 4.21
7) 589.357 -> 3.826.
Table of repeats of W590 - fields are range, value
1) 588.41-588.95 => 3.901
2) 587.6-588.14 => 3.97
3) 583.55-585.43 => 4.477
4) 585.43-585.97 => 4.142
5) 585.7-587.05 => 4.273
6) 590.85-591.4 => 4.319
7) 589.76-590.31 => 3.679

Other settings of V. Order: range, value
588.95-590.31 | 3.74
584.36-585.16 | 4.25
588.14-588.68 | 3.94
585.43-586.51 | 4.01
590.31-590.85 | 3.73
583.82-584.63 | 4.42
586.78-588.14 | 4.1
